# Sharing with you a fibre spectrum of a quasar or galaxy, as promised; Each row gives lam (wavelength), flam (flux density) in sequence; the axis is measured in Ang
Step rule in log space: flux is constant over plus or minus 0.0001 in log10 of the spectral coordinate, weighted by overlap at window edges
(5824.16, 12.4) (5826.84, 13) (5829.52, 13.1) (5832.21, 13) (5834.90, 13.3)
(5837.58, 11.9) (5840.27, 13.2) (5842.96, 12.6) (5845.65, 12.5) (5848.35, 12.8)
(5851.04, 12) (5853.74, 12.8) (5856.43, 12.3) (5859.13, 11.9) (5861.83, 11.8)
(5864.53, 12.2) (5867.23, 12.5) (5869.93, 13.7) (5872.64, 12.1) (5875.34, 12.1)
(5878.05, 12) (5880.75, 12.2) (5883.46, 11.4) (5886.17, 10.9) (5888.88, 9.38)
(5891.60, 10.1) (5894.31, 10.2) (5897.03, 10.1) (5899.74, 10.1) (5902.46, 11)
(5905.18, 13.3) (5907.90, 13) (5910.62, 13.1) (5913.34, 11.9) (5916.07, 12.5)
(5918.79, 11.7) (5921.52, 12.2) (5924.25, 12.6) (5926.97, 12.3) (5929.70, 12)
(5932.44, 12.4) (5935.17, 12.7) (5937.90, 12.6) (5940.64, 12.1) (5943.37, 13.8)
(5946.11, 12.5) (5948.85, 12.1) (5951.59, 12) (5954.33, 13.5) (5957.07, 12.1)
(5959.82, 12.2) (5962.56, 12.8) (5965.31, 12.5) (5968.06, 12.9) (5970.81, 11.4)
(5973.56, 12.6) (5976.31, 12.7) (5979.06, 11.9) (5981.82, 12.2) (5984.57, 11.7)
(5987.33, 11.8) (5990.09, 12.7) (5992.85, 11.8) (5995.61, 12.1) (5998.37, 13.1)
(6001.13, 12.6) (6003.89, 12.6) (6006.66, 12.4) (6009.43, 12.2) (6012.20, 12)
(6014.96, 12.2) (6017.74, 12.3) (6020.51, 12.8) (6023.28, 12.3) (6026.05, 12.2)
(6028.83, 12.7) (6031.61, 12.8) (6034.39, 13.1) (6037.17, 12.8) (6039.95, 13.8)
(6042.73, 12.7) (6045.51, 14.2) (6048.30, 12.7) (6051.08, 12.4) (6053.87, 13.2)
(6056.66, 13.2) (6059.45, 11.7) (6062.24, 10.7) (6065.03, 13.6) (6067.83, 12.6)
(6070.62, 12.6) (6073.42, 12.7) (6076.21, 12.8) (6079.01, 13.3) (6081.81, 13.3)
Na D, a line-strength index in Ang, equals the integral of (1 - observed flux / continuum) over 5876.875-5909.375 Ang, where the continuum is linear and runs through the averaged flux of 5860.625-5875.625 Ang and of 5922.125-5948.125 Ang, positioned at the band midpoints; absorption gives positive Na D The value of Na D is 3.5 Ang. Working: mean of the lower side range 12.4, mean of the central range 11.1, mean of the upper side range 12.5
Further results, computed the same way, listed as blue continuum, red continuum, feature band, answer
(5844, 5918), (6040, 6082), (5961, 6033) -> 0.6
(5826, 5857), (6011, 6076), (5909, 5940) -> 0.8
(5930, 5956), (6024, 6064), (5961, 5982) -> 0.4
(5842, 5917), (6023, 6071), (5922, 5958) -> -1.0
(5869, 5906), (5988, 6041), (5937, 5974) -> -1.7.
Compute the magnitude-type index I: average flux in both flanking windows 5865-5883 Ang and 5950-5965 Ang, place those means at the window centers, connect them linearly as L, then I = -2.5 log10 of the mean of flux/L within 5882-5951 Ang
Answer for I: 0.05 mag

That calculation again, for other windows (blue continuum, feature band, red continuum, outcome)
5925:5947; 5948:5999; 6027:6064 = 0.03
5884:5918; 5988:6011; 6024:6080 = -0.01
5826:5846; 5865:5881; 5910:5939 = 0.02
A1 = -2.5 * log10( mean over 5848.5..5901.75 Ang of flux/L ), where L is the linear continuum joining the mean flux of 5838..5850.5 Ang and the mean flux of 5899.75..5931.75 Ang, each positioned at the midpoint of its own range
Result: 0.08 mag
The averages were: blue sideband 12.7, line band 11.6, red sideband 12.2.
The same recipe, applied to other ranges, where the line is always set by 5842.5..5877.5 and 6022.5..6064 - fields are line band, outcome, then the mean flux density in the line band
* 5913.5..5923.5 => 0.03 mag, 12.1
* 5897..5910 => 0.07 mag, 11.7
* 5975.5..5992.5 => 0.04 mag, 12.1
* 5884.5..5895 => 0.22 mag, 10.2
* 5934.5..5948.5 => -0.01 mag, 12.7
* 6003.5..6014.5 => 0.03 mag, 12.3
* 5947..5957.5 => 0.01 mag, 12.5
